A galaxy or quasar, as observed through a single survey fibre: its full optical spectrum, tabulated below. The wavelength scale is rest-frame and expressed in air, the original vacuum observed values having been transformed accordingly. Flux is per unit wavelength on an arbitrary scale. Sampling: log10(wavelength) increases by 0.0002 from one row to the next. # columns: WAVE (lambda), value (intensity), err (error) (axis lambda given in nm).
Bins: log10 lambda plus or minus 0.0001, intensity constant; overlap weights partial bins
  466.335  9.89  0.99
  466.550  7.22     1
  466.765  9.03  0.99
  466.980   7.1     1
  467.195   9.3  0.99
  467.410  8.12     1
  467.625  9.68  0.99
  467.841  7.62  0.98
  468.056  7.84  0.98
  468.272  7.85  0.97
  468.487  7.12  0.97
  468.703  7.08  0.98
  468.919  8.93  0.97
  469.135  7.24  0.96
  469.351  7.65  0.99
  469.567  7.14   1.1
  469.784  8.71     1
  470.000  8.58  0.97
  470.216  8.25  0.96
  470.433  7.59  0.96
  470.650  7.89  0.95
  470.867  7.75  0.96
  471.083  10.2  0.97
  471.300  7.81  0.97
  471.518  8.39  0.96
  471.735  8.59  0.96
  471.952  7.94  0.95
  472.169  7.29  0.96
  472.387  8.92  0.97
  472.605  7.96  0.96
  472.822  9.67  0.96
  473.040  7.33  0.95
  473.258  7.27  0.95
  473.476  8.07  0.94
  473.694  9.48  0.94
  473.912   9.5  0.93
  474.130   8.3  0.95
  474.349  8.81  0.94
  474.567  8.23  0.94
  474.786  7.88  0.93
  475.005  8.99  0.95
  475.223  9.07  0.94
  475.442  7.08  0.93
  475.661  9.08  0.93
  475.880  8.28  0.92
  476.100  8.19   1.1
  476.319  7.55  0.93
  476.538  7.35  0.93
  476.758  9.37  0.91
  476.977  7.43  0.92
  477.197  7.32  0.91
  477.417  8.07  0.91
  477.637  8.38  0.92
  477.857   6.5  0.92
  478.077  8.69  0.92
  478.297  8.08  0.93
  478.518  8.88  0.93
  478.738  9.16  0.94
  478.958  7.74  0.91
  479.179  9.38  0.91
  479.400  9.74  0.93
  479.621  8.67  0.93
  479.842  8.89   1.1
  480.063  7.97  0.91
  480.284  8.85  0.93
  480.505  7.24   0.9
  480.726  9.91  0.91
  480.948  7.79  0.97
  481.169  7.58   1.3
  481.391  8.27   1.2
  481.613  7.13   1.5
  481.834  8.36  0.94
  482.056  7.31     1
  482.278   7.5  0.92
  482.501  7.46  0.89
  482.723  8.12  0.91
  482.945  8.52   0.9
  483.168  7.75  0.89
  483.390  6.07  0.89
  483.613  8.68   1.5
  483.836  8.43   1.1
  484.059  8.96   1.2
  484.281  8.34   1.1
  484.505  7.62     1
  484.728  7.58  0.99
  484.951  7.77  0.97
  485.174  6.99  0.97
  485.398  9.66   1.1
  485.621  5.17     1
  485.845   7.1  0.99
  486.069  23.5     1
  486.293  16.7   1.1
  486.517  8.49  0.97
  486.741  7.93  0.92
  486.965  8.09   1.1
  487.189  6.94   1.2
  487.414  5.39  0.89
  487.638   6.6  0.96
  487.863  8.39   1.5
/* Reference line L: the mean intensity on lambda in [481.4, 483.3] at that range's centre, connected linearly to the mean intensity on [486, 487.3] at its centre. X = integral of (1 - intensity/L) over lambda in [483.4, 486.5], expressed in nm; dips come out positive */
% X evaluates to 0.18 nm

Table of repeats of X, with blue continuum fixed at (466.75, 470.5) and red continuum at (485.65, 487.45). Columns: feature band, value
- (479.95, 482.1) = 0.37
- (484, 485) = 0.21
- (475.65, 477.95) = 0.31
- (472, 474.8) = 0.10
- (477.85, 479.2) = 0.14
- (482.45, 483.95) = 0.32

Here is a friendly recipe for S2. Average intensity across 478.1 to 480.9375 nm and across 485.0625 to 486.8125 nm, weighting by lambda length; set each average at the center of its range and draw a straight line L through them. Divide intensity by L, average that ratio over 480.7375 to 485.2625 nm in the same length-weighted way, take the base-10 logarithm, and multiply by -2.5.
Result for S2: 0.24 mag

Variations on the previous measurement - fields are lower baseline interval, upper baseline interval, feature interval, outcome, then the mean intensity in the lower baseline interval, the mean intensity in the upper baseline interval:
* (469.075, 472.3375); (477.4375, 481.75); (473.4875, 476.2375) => -0.043 mag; 8.1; 8.36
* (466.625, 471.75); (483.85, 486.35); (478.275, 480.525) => 0.060 mag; 8.13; 9.74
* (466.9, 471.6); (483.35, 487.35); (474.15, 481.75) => 0.047 mag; 8.09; 9.12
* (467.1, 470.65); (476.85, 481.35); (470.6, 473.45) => -0.015 mag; 8.03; 8.32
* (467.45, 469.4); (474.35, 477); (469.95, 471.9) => -0.039 mag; 7.91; 8.26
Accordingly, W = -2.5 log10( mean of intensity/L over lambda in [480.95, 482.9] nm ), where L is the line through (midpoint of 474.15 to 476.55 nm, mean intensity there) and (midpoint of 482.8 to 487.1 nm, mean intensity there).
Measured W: 0.143 mag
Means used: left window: 8.27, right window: 9.11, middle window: 7.75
